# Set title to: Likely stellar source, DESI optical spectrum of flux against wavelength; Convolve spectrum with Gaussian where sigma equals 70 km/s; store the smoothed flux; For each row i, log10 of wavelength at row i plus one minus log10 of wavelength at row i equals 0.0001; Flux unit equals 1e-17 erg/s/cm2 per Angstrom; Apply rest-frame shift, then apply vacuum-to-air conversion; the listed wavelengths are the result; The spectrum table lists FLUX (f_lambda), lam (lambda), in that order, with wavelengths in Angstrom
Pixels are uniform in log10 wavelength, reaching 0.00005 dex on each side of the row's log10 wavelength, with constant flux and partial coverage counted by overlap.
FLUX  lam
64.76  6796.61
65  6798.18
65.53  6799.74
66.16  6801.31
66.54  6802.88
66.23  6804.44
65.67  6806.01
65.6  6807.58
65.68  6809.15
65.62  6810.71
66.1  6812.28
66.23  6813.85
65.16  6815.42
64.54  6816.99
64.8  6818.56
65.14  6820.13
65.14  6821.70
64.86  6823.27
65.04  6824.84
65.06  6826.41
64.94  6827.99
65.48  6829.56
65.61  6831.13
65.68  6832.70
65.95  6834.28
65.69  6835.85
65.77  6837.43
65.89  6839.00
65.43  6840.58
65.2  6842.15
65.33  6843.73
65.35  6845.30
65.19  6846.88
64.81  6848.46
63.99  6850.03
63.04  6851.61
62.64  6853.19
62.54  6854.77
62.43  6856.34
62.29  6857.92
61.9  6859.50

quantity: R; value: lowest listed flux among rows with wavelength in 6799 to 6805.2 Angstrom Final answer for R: 65.53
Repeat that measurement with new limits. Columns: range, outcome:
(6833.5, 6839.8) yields 65.69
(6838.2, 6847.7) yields 65.19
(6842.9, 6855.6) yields 62.54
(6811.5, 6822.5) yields 64.54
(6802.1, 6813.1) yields 65.6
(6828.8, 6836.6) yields 65.48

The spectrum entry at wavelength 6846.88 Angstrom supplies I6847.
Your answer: 65.19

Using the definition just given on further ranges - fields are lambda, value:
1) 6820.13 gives 65.14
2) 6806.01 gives 65.67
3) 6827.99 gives 64.94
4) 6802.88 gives 66.54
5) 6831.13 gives 65.61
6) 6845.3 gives 65.35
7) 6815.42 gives 65.16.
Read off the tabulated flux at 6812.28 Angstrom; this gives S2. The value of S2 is 66.1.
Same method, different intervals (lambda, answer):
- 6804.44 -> 66.23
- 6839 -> 65.89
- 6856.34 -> 62.43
